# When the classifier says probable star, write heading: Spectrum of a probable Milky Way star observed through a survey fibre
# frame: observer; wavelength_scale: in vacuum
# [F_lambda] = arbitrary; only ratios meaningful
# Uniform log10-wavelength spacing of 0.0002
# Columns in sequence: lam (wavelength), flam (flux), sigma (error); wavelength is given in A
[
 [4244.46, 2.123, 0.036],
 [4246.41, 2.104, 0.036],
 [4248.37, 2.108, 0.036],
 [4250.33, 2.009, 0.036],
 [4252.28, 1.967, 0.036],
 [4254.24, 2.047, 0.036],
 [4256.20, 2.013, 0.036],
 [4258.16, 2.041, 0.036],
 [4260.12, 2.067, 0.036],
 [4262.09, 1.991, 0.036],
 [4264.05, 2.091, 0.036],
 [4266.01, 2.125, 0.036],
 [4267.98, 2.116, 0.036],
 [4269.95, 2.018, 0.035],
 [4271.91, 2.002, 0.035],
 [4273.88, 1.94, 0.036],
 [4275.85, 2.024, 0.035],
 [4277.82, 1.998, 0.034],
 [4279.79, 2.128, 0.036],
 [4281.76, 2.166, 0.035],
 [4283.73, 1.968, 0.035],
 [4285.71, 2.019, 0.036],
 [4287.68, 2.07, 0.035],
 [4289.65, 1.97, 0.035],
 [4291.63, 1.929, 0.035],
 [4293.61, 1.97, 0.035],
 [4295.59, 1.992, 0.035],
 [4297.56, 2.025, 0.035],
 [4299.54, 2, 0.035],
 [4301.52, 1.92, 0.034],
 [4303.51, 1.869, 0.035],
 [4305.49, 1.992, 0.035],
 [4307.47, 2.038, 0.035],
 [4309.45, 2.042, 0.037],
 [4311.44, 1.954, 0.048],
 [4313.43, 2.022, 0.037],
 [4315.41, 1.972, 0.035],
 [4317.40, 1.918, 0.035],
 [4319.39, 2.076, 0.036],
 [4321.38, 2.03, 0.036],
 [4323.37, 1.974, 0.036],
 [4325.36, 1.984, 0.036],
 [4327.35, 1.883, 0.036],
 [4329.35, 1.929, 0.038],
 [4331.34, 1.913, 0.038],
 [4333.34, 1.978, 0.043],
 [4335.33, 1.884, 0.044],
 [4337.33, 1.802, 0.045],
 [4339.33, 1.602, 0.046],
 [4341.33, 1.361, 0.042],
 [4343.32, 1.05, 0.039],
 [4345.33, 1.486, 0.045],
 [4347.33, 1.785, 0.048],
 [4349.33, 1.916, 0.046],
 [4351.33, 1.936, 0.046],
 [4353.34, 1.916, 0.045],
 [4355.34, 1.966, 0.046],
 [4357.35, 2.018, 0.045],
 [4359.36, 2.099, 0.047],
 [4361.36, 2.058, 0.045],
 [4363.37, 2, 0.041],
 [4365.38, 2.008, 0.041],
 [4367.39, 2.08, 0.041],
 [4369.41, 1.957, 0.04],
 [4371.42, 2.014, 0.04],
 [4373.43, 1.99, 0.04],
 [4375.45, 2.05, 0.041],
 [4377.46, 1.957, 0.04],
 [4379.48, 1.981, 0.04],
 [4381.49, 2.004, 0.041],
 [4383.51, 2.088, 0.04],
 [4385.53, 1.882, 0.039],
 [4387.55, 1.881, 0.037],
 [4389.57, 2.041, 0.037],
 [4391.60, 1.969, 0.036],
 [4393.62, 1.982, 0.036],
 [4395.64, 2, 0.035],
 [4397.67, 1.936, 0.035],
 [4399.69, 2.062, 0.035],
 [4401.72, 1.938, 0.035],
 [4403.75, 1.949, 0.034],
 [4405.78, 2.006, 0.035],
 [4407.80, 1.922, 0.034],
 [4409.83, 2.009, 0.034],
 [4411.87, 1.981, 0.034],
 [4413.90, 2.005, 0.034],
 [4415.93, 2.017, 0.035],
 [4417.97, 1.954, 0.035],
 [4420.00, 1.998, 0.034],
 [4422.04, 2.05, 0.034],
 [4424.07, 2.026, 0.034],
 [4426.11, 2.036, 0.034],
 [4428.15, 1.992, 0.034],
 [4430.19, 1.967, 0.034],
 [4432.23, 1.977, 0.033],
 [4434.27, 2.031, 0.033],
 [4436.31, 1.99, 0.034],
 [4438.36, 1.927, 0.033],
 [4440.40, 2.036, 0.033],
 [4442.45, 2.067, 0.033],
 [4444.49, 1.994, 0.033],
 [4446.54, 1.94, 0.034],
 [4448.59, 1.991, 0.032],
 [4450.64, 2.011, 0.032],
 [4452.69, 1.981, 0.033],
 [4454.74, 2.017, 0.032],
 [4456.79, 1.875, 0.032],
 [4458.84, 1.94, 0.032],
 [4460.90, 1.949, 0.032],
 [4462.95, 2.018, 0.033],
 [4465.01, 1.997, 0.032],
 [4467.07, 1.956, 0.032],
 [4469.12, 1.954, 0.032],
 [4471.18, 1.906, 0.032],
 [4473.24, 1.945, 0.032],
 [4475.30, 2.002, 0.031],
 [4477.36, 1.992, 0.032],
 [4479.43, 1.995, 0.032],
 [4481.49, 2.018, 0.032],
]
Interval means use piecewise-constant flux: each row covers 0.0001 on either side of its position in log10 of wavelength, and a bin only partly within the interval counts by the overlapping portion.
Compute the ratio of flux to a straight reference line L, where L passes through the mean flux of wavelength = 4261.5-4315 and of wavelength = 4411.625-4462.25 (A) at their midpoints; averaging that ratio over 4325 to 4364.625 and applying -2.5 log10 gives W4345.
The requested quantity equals 0.10 mag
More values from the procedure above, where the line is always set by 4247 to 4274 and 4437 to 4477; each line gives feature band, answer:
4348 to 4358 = 0.04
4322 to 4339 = 0.06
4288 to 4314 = 0.03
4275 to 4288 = -0.01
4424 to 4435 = -0.01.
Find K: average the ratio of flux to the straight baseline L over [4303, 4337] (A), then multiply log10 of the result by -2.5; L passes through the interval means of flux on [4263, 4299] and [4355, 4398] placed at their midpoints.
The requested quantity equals 0.03 mag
